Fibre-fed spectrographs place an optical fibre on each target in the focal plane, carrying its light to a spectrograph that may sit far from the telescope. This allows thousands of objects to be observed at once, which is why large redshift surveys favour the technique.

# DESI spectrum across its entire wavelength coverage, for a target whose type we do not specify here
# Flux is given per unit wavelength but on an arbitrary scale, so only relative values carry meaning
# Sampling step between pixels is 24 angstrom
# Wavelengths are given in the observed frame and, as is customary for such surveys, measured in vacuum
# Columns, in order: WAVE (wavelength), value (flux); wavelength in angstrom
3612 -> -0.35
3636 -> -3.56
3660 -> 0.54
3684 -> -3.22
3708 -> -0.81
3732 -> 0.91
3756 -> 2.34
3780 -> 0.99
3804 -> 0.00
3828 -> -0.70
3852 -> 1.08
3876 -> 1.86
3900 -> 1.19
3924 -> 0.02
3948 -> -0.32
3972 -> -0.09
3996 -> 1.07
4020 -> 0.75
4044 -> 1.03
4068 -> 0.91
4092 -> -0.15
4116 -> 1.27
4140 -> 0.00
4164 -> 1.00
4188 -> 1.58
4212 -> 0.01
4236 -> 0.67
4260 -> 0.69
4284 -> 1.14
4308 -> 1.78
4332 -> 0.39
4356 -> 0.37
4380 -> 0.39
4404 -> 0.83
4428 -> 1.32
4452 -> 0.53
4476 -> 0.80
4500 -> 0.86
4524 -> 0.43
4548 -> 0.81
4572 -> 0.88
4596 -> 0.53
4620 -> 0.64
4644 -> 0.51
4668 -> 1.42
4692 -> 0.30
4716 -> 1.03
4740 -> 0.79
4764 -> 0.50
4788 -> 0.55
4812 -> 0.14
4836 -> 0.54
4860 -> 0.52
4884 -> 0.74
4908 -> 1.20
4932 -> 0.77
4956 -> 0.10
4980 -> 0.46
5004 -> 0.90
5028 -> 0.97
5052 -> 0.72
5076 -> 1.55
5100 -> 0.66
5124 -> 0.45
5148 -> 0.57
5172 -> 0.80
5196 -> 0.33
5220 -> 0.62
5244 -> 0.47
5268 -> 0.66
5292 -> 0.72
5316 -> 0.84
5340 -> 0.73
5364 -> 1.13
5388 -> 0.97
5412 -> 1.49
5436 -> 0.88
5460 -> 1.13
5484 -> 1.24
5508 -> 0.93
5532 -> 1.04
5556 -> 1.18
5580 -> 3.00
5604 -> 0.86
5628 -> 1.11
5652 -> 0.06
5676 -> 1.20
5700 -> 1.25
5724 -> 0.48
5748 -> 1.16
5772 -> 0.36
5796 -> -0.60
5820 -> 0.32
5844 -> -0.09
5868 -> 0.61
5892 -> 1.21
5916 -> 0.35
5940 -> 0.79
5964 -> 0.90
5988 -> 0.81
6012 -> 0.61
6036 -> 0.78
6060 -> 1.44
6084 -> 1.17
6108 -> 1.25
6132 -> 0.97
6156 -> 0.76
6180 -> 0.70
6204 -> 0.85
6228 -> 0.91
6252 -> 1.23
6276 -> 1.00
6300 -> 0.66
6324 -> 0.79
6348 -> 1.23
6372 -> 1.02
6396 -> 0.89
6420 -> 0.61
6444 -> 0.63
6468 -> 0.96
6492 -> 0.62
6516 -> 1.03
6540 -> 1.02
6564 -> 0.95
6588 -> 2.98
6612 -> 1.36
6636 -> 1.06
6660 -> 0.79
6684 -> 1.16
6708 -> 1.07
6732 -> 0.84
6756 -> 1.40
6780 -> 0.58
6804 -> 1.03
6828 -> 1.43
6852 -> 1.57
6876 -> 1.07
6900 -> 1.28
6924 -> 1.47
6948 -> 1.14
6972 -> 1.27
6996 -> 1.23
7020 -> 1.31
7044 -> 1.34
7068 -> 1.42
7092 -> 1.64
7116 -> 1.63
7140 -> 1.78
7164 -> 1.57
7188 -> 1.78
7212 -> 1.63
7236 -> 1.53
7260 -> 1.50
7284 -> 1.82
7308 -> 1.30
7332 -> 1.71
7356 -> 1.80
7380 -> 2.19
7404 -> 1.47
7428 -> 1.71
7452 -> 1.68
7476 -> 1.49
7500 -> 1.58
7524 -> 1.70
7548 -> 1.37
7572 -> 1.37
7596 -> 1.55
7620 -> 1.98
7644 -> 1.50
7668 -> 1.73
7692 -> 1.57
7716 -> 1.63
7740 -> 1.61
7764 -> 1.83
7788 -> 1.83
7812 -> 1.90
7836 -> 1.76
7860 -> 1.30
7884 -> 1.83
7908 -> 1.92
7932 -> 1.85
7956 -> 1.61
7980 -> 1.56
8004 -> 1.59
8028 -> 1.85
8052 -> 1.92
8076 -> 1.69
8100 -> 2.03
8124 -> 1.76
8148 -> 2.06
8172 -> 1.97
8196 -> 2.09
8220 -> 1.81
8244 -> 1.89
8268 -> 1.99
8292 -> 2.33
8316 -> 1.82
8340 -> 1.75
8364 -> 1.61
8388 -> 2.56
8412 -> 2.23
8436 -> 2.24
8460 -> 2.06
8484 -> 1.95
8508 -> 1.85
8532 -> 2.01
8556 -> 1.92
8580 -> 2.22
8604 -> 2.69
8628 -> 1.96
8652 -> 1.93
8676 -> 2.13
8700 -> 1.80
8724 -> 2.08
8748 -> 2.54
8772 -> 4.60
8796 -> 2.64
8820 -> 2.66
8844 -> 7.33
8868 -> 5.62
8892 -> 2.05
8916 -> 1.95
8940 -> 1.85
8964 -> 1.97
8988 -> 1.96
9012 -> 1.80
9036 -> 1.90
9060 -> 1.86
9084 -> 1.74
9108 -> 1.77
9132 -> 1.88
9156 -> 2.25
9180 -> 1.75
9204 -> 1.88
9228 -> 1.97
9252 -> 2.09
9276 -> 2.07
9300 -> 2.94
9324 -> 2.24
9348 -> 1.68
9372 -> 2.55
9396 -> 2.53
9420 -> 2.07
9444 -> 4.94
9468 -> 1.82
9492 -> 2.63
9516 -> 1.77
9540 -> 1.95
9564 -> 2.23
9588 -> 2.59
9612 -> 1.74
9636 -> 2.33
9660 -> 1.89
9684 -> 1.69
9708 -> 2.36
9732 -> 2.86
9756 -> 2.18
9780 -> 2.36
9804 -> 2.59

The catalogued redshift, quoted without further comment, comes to 0.768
